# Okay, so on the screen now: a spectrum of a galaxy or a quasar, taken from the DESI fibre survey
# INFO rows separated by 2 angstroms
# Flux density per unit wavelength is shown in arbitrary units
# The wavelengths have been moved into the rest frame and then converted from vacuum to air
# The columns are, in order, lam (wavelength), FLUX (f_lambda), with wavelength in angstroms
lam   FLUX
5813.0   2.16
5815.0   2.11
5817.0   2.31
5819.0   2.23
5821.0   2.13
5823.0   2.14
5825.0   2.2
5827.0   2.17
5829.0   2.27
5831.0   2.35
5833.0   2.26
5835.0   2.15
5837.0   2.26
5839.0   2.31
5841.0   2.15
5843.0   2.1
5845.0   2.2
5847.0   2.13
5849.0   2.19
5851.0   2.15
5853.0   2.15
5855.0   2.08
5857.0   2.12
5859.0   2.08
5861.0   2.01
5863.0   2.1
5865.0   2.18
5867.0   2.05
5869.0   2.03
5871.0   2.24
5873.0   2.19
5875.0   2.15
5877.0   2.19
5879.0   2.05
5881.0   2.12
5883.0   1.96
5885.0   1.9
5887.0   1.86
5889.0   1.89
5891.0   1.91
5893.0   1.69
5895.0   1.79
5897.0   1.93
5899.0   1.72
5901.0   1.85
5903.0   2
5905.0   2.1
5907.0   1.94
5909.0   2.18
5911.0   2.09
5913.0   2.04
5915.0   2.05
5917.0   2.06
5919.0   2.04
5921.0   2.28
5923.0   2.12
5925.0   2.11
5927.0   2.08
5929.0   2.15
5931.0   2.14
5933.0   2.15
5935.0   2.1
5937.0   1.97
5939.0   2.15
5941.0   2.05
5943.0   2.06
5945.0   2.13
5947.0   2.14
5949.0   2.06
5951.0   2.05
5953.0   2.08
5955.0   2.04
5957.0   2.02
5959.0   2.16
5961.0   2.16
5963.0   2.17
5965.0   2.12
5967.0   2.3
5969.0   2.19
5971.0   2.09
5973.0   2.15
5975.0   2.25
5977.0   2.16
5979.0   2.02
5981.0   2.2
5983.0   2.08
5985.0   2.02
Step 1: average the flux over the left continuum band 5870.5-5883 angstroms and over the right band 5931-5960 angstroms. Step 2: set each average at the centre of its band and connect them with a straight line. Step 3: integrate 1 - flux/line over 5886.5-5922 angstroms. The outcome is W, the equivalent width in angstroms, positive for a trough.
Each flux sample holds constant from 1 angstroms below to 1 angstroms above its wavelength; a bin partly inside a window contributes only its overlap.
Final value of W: 2.5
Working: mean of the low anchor 2.14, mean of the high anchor 2.08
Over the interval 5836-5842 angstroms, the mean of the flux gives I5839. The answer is 2.24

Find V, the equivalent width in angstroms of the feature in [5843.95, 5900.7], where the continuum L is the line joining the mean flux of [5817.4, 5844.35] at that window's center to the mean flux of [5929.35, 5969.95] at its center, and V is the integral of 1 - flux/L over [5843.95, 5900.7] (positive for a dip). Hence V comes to 3.7 angstroms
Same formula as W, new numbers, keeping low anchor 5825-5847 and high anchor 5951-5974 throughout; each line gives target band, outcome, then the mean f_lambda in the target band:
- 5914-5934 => 0.4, 2.12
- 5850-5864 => 0.7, 2.1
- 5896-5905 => 1.1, 1.9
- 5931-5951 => 0.5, 2.09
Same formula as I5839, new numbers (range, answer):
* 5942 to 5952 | 2.09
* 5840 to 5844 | 2.12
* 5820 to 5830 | 2.18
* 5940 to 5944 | 2.05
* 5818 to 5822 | 2.18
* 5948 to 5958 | 2.05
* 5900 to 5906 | 1.98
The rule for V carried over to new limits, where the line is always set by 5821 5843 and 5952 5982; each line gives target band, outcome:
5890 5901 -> 1.86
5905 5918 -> 0.65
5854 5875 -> 0.84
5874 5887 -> 0.85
